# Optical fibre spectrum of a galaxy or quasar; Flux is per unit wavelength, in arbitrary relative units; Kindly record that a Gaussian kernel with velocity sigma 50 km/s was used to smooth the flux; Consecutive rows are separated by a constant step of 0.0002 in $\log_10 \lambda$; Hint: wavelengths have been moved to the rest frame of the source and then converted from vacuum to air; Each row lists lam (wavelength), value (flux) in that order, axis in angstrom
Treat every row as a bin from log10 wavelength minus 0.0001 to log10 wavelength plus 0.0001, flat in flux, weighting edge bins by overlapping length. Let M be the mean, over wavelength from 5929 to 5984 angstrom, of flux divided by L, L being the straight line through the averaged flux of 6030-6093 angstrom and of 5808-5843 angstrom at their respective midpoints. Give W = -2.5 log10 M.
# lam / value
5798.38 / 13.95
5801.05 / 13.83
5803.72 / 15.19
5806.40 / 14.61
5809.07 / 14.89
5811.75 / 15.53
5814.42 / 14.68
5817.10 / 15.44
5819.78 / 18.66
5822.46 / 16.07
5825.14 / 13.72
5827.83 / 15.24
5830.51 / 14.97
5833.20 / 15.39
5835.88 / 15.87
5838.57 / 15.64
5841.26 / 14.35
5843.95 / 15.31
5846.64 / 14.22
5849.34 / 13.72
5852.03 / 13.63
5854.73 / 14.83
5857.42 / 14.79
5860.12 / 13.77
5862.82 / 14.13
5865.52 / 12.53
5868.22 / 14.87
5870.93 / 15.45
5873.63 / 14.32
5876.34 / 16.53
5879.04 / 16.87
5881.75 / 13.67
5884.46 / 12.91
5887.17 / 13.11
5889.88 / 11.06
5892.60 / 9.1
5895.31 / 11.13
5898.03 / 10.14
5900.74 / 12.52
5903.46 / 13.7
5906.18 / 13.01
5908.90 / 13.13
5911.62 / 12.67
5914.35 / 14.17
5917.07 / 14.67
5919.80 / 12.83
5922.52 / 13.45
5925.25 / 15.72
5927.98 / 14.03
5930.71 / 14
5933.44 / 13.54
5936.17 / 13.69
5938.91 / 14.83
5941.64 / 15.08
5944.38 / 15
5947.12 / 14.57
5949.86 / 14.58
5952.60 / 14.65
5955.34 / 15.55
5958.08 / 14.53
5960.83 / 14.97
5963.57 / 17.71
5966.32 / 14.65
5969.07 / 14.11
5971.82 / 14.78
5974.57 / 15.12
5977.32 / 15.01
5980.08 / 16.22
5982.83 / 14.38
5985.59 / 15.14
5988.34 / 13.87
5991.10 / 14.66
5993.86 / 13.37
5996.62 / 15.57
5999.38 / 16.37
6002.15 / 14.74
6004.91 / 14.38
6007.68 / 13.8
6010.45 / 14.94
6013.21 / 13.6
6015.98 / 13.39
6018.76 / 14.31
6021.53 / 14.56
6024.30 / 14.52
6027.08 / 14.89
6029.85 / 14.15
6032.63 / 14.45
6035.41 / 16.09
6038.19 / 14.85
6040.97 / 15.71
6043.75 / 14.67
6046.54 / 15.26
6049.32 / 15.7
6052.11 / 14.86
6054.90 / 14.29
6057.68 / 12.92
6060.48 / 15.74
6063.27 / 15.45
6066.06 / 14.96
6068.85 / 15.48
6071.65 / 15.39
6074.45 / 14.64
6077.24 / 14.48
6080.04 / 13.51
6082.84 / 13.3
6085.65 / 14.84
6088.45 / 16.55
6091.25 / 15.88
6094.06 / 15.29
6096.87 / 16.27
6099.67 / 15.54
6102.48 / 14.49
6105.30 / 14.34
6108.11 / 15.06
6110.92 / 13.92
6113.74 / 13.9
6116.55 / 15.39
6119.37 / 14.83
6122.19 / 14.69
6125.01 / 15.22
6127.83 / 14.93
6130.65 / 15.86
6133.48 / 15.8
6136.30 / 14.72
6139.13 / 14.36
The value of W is 0.022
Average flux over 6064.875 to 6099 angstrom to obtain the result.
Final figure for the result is 15.1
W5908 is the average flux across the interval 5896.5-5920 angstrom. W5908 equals 13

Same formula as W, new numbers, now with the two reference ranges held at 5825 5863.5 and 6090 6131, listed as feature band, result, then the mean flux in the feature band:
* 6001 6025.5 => 0.05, 14.2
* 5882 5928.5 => 0.16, 12.8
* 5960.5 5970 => -0.05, 15.5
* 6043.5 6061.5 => 0.01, 14.8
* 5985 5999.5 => 0.01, 14.7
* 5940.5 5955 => 0.00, 14.8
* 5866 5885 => -0.02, 14.9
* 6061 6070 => -0.03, 15.3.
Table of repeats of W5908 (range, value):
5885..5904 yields 11.5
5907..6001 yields 14.6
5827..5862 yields 14.7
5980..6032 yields 14.5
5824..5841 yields 15.1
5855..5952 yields 13.7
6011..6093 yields 14.8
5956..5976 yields 15.1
